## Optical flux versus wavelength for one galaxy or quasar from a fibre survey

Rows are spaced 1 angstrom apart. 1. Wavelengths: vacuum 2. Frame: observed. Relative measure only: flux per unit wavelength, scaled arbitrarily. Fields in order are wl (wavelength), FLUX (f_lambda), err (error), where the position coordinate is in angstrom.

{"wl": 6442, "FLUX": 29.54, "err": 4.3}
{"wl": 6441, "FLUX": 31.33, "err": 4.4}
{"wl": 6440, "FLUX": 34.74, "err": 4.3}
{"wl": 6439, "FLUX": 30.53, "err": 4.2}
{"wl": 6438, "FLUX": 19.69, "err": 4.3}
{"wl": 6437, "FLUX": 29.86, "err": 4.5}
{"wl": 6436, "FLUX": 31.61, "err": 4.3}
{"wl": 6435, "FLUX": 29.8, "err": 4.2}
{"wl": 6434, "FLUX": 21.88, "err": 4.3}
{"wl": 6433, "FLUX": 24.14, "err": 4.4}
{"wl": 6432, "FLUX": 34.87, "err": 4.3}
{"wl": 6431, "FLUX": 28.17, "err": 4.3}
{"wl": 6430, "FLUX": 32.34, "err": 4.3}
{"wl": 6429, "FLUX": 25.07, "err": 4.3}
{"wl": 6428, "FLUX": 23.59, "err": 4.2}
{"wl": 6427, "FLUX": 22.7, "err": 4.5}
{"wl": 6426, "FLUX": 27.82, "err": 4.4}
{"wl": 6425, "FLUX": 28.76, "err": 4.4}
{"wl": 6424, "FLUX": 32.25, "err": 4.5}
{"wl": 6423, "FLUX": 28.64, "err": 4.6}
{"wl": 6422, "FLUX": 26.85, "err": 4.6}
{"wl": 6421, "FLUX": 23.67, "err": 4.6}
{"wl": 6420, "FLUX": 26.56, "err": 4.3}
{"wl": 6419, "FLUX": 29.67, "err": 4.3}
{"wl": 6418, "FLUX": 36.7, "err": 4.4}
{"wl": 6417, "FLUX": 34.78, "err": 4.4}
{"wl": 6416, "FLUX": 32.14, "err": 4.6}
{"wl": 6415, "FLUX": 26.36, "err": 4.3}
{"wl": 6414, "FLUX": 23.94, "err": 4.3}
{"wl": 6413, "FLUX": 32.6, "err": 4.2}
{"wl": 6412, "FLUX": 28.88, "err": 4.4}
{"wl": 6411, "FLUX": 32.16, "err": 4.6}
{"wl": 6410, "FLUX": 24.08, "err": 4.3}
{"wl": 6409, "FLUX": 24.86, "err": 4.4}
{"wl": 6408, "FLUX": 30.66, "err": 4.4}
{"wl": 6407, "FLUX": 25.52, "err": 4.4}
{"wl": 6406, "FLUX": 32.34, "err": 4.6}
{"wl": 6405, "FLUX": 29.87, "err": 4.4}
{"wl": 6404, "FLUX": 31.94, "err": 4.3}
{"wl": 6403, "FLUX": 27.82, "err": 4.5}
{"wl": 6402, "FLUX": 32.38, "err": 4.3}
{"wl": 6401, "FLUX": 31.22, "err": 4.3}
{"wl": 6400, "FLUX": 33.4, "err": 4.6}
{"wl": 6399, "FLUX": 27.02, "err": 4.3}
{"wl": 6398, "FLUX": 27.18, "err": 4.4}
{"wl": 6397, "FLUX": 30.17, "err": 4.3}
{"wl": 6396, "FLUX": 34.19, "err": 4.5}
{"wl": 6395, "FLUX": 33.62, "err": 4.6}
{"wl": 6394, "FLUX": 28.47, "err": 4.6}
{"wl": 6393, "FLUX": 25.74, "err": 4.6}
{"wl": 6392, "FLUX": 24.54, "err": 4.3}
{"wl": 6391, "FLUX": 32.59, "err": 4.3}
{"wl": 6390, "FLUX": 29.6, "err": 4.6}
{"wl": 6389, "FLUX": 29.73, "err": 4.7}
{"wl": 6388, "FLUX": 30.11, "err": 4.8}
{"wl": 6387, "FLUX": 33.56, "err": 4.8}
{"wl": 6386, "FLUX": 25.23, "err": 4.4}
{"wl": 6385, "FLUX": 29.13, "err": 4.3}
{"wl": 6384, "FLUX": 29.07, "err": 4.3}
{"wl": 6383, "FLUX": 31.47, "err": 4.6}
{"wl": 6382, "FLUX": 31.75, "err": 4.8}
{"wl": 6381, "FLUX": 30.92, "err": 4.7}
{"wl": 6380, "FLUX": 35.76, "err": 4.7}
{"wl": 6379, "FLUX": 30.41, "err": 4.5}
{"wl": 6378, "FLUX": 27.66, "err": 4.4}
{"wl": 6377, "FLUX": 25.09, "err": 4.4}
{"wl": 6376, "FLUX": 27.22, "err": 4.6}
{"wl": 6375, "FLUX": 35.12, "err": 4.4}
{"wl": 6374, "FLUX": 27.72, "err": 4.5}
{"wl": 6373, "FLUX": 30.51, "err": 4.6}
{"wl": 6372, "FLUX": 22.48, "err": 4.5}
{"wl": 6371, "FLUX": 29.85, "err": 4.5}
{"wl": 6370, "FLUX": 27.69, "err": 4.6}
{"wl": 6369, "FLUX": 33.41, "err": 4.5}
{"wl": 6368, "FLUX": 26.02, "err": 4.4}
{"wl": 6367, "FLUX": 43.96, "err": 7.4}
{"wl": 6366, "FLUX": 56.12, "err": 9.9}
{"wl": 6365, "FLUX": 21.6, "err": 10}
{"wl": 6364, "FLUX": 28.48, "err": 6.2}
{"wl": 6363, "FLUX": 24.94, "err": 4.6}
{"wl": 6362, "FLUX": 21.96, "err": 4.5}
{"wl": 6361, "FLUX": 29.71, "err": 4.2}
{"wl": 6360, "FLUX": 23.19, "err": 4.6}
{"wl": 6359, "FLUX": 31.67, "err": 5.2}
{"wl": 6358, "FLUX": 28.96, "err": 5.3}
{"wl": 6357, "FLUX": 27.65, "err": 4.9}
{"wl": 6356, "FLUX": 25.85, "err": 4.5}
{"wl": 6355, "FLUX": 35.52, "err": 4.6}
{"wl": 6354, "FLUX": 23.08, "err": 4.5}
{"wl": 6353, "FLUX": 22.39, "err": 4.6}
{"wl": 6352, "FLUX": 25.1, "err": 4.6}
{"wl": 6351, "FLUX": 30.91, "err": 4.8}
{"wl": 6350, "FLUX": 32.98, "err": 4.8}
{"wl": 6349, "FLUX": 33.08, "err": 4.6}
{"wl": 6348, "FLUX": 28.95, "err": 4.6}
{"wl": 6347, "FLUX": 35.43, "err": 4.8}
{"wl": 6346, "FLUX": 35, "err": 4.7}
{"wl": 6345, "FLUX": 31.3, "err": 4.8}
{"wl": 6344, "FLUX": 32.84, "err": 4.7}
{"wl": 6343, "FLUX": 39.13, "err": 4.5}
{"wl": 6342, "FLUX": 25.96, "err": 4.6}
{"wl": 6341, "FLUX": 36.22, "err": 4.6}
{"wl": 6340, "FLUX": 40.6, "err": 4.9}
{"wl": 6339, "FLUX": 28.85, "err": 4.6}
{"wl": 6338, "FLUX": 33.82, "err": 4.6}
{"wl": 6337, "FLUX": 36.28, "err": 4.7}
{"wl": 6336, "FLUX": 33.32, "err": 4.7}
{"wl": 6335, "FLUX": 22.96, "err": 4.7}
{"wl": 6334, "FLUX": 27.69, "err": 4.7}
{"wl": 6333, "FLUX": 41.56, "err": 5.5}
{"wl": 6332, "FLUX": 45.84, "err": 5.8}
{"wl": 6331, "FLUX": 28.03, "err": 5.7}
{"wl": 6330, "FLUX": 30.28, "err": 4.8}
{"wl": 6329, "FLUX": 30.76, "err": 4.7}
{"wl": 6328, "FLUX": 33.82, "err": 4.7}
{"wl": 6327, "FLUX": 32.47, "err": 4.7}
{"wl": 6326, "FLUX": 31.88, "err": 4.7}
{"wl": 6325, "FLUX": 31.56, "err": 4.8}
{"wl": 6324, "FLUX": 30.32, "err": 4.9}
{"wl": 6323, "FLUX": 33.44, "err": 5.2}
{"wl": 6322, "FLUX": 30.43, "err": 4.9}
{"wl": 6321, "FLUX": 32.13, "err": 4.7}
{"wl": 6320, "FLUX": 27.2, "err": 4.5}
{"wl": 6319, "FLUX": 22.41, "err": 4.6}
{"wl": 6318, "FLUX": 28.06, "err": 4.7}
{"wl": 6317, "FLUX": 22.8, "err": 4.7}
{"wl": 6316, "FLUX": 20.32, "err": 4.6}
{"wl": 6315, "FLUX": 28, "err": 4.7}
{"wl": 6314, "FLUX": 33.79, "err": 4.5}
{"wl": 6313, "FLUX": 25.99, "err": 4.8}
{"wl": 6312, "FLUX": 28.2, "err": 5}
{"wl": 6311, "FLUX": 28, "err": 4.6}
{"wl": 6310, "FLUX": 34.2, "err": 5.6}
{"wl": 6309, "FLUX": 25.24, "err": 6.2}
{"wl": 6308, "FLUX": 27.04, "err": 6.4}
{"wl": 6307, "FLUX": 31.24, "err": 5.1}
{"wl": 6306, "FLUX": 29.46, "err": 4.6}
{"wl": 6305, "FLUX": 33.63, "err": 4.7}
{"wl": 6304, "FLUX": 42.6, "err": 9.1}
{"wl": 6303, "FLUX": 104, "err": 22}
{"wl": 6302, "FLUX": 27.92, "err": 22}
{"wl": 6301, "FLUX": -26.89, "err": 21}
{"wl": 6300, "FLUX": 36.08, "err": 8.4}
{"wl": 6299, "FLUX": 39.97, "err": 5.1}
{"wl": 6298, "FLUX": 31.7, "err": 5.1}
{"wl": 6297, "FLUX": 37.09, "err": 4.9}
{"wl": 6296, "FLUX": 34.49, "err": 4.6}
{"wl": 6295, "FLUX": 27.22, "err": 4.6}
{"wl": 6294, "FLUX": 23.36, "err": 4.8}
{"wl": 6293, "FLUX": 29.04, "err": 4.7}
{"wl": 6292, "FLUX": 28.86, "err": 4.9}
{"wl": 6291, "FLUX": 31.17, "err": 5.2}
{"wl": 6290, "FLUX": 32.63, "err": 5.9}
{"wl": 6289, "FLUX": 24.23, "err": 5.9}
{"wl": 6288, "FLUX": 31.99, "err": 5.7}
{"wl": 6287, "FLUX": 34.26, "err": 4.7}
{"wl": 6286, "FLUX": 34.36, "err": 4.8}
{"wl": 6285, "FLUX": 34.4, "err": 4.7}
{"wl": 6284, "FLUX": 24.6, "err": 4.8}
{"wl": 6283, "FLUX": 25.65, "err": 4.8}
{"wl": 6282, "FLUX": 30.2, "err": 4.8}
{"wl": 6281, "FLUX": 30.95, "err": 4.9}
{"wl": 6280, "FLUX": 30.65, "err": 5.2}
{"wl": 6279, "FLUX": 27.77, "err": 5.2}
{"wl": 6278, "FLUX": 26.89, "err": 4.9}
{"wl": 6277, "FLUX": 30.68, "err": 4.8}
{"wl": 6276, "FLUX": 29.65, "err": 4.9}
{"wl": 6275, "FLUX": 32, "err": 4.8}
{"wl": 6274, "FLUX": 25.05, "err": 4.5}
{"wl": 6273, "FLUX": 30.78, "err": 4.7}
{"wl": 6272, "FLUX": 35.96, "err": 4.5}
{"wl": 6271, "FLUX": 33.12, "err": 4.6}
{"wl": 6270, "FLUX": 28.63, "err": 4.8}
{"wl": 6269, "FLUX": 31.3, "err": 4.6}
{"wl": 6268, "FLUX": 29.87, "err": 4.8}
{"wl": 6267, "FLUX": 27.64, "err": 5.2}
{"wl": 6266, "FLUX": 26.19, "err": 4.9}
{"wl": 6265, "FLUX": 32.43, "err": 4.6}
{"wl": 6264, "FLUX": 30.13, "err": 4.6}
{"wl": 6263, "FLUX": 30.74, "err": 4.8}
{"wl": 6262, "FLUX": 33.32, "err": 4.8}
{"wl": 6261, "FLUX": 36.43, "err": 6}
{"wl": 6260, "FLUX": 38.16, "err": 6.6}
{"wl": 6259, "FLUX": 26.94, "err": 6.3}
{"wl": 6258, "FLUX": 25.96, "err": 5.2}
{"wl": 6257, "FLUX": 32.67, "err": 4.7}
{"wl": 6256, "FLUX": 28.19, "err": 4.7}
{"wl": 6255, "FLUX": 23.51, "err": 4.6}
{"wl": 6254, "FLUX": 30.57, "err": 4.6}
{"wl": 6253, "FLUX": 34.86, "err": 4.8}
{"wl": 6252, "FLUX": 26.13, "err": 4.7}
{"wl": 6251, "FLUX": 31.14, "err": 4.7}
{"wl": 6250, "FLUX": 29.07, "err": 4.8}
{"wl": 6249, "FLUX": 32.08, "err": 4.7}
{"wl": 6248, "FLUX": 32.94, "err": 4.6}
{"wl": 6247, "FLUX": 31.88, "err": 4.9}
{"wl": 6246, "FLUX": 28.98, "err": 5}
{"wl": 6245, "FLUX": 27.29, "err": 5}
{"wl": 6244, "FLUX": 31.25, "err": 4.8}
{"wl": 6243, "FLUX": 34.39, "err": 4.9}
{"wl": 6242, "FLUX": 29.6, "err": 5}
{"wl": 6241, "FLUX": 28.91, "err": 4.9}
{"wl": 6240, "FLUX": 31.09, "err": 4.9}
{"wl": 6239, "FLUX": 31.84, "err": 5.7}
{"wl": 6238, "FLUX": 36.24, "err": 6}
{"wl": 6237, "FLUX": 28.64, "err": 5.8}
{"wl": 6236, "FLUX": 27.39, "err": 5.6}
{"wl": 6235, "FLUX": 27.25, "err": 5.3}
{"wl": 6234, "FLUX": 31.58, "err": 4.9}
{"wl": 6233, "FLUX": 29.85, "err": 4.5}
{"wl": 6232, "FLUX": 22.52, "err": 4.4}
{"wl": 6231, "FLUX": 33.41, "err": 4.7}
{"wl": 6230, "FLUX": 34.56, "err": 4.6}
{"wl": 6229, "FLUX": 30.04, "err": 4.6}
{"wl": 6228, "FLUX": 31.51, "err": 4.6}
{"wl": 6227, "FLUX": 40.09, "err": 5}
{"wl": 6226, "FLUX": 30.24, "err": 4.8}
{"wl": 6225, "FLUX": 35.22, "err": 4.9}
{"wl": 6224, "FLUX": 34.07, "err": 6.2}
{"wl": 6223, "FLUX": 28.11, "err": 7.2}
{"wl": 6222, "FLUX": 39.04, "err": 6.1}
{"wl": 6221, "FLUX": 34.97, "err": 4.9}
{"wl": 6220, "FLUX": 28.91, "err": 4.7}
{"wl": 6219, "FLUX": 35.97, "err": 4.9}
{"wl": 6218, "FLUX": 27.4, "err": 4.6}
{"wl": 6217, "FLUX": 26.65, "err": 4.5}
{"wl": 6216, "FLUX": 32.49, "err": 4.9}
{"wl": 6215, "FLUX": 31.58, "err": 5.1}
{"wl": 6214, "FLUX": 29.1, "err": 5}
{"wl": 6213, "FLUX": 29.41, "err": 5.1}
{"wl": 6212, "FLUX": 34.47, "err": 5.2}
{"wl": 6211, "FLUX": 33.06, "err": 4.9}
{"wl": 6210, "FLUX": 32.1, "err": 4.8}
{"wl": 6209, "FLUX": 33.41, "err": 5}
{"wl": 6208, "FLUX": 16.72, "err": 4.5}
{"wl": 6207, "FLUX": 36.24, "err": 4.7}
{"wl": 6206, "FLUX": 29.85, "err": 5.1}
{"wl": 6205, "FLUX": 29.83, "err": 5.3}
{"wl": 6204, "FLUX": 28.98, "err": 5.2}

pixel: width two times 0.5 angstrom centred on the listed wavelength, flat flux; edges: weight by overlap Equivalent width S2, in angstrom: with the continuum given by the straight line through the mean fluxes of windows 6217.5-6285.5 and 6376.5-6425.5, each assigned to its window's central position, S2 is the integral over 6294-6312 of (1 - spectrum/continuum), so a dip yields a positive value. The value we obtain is -1.40 angstrom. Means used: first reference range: 30.7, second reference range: 29.6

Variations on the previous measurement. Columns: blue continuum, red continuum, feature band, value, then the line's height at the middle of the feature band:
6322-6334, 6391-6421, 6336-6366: 1.5 angstrom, 32.2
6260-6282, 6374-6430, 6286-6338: -1.6 angstrom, 30.2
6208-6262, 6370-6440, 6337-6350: -1.6 angstrom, 29.8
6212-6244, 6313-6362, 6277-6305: -0.7 angstrom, 30.9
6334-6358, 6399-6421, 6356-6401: 0.8 angstrom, 30.4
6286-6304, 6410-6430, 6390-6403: -0.3 angstrom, 29.3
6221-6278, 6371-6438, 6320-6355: -2.5 angstrom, 29.9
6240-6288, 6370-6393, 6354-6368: -0.3 angstrom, 29.6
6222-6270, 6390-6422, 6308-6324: 1.2 angstrom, 30.2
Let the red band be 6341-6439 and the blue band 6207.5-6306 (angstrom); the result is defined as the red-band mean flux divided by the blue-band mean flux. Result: 0.95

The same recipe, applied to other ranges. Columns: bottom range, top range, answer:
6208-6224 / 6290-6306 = 1.06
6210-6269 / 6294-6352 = 1.02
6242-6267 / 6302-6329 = 1.06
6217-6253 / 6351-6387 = 0.94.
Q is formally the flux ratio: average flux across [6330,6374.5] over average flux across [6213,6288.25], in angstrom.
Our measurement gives 1.01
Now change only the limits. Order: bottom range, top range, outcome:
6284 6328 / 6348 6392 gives 0.96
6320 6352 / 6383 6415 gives 0.90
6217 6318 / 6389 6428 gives 0.95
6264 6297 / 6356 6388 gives 1.00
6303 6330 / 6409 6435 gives 0.91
